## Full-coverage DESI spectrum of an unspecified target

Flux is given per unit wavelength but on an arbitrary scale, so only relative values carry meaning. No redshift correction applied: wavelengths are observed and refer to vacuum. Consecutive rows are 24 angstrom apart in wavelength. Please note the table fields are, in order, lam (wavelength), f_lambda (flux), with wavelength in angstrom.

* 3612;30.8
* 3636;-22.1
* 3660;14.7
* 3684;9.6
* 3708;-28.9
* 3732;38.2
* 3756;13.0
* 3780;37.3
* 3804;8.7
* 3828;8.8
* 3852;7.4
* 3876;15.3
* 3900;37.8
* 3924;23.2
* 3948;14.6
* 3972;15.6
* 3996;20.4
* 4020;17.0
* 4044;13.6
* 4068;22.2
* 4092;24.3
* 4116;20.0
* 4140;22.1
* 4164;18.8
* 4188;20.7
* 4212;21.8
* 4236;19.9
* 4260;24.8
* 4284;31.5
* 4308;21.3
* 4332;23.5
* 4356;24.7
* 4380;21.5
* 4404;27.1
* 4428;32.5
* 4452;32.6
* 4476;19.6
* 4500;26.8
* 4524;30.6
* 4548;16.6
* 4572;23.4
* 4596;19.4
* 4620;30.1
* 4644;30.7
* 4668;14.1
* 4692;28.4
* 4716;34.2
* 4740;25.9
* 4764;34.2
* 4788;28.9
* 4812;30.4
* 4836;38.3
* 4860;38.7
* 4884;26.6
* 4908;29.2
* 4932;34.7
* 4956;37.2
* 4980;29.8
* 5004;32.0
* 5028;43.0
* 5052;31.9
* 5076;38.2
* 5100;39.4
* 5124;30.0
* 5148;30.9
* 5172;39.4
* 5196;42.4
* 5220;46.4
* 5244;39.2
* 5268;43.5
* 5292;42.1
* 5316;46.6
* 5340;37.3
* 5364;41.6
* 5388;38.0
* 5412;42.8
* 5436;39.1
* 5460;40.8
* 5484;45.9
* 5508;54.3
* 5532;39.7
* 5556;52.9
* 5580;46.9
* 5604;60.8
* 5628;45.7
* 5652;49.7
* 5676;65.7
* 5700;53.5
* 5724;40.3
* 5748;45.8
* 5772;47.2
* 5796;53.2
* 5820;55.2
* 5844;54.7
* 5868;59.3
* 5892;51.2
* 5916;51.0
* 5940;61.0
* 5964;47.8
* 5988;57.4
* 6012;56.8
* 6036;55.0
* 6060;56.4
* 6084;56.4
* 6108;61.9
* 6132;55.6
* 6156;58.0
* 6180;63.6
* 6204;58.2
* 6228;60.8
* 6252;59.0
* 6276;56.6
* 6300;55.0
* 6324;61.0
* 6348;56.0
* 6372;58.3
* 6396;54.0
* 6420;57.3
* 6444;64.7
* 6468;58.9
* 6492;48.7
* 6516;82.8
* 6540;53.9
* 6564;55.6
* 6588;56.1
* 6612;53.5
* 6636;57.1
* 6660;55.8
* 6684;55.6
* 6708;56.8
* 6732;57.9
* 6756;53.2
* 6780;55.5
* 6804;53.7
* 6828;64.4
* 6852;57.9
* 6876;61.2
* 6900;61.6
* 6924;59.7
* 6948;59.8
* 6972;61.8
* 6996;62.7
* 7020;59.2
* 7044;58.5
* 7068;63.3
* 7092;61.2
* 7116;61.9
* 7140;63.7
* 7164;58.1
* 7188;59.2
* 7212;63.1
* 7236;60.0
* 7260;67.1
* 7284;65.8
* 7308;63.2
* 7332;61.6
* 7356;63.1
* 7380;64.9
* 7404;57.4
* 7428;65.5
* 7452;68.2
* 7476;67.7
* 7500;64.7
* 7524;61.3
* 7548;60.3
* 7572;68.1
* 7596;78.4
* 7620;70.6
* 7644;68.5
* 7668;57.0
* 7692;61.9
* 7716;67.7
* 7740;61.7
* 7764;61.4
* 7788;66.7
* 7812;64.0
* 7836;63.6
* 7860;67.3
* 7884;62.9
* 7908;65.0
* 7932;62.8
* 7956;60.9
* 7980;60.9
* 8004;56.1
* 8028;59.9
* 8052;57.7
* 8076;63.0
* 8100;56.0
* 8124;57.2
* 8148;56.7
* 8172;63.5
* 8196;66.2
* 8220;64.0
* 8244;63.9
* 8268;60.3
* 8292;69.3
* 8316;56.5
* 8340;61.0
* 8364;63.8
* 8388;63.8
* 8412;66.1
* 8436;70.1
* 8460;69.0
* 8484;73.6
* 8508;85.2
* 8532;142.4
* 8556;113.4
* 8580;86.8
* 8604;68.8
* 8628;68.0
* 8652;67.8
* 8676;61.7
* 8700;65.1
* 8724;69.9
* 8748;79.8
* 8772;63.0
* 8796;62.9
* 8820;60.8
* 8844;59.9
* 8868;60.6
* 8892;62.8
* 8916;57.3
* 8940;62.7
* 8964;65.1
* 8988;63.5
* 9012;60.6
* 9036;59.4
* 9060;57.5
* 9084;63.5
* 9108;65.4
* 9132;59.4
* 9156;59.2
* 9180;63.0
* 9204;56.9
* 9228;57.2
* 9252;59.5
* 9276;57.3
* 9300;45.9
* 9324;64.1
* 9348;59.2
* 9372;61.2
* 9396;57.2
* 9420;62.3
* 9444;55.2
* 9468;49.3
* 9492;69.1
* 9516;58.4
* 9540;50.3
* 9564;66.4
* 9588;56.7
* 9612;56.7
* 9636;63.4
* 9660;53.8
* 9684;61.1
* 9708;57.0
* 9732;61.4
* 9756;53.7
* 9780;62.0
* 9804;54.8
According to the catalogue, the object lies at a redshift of 0.300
